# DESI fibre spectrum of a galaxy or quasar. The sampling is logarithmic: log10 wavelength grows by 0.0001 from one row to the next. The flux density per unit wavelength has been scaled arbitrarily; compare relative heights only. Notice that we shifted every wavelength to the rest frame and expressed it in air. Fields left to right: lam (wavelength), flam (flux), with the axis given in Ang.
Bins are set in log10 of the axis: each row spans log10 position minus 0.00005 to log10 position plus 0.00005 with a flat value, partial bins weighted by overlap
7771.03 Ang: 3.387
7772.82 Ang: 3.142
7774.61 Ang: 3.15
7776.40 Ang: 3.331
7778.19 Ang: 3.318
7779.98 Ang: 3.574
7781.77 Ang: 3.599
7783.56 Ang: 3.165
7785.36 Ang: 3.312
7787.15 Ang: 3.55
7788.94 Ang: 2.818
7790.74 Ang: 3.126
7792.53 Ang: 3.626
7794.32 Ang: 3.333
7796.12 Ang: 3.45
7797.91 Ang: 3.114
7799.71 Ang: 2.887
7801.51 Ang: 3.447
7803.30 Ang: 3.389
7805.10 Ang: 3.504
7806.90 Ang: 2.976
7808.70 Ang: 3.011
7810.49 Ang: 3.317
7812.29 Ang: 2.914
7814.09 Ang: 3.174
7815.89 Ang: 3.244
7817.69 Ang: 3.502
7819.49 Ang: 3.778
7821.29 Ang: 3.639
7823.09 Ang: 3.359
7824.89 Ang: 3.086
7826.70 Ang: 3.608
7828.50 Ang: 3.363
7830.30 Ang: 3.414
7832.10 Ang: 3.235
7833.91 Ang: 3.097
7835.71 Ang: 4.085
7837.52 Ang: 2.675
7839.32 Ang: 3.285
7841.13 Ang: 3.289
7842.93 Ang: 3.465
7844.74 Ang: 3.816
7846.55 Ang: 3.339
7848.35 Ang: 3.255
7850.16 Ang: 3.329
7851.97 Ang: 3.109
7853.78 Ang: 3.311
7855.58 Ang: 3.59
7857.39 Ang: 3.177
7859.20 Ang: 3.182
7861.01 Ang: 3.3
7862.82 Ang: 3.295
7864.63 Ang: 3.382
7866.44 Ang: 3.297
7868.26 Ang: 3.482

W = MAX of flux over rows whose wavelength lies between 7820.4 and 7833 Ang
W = 3.639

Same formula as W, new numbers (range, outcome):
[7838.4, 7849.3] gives 3.816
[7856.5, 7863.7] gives 3.3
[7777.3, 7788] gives 3.599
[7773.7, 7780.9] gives 3.574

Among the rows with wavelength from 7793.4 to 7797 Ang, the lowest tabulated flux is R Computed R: 3.333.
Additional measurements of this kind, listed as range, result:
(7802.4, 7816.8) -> 2.914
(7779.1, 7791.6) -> 2.818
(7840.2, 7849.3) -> 3.255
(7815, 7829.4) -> 3.086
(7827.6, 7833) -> 3.235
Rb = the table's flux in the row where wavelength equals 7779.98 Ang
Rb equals 3.574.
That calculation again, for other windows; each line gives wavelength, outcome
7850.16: 3.329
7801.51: 3.447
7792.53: 3.626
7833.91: 3.097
